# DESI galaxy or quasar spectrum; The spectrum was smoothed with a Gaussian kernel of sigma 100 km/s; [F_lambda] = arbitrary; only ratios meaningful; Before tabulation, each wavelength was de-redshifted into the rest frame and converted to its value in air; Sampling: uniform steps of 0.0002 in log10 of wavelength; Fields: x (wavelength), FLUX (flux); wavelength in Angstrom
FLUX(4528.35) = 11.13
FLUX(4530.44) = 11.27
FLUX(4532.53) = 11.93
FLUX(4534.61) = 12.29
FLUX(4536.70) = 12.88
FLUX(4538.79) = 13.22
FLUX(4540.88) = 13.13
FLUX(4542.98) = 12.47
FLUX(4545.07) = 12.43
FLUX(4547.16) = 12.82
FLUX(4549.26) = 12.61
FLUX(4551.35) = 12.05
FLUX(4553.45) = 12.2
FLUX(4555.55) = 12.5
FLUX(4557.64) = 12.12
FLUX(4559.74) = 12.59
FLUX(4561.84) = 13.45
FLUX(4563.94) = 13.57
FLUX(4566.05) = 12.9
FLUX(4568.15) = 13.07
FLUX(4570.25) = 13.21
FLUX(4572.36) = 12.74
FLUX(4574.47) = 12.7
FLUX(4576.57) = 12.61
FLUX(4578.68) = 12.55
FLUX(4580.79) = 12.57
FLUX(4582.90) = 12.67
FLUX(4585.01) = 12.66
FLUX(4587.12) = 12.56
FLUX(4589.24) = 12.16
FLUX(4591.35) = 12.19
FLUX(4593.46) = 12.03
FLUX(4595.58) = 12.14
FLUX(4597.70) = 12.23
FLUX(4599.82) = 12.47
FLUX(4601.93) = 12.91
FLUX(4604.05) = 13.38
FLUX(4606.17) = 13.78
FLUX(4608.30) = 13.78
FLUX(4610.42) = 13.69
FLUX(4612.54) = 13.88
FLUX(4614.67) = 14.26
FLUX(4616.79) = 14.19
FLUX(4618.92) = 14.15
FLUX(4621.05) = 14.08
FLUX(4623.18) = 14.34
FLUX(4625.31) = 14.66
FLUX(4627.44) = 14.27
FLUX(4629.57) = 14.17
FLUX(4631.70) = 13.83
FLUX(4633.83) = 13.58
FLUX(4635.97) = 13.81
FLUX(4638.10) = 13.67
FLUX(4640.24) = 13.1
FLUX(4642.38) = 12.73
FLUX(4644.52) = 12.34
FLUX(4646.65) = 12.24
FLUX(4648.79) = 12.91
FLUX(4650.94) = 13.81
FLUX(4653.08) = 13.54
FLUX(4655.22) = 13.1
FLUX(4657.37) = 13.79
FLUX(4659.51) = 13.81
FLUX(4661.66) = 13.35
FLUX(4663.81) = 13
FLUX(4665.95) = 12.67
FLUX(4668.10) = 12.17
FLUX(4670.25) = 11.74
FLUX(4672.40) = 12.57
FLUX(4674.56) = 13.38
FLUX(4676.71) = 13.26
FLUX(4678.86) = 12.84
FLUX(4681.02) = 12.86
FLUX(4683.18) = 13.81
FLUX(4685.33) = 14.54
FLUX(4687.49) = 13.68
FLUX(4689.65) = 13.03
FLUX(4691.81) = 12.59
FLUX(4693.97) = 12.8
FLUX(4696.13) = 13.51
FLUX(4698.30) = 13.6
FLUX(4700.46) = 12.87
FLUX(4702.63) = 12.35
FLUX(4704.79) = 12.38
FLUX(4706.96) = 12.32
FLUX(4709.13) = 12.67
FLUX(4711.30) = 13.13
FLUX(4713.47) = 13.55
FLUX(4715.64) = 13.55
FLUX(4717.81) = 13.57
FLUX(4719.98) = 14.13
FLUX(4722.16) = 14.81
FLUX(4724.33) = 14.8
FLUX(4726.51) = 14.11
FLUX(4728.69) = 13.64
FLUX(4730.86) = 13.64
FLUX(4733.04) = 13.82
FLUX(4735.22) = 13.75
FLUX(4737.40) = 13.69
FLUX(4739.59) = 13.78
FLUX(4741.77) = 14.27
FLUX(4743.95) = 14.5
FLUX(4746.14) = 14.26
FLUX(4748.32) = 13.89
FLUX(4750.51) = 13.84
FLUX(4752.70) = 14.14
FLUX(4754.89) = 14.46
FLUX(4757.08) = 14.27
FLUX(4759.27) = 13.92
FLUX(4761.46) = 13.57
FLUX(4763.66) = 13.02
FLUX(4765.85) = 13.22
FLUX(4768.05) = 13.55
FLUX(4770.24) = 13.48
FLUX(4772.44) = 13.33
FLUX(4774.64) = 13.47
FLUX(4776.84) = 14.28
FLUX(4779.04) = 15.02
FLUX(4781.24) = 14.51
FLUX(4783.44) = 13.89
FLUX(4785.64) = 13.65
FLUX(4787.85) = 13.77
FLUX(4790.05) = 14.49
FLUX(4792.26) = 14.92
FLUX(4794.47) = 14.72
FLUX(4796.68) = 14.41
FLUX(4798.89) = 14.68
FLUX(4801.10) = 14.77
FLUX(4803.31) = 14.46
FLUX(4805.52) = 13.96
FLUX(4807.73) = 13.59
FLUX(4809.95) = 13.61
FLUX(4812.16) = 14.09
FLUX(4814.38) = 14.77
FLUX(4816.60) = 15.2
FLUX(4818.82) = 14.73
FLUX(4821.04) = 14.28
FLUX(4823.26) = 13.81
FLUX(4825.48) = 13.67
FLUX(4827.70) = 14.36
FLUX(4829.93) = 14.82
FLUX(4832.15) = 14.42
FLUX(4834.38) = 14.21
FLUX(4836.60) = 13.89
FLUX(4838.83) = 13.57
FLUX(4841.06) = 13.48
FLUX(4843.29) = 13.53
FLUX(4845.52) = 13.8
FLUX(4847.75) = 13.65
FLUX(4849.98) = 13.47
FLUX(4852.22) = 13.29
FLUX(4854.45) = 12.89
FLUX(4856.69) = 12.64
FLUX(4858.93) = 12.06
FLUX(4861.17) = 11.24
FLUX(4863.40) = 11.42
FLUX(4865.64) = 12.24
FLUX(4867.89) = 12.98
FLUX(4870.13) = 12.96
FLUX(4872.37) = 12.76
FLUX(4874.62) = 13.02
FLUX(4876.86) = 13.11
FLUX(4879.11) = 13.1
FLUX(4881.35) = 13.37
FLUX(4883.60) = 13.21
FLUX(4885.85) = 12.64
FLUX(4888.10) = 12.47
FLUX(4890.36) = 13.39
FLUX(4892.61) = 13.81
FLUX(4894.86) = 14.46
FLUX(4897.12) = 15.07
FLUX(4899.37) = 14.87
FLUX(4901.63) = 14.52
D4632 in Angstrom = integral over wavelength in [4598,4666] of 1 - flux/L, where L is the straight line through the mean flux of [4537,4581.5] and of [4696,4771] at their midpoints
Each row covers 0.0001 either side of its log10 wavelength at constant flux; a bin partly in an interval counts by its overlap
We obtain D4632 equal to -2.1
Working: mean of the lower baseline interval 12.7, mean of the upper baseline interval 13.7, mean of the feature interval 13.5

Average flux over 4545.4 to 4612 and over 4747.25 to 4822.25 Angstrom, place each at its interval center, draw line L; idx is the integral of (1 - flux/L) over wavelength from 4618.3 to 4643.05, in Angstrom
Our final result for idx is -1.5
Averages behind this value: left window 12.7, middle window 13.9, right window 14.1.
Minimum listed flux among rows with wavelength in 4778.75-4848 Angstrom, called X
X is 13.48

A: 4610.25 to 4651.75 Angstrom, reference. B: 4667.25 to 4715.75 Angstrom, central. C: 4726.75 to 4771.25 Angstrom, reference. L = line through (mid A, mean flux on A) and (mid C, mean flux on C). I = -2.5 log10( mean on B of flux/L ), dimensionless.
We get 0.06 mag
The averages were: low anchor 13.7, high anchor 13.8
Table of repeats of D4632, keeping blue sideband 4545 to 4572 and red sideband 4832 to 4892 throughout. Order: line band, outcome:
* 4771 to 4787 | -1.3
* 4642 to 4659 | -0.3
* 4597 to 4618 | -1.1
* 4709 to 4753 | -3.4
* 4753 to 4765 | -0.8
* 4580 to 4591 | 0.2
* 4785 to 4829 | -4.4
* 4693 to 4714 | 0.0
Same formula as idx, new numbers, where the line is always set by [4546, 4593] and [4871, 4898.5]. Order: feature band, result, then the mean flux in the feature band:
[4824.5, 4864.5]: -0.2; 13.4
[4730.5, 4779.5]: -2.9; 13.9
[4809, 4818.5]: -0.9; 14.5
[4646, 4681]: -0.4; 13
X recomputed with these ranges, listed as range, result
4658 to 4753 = 11.74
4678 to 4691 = 12.84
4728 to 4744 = 13.64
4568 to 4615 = 12.03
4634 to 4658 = 12.24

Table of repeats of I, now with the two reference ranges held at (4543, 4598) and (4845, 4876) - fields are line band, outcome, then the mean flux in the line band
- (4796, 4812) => -0.122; 14.2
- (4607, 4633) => -0.121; 14.1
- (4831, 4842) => -0.099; 13.9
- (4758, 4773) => -0.064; 13.5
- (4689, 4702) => -0.033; 13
